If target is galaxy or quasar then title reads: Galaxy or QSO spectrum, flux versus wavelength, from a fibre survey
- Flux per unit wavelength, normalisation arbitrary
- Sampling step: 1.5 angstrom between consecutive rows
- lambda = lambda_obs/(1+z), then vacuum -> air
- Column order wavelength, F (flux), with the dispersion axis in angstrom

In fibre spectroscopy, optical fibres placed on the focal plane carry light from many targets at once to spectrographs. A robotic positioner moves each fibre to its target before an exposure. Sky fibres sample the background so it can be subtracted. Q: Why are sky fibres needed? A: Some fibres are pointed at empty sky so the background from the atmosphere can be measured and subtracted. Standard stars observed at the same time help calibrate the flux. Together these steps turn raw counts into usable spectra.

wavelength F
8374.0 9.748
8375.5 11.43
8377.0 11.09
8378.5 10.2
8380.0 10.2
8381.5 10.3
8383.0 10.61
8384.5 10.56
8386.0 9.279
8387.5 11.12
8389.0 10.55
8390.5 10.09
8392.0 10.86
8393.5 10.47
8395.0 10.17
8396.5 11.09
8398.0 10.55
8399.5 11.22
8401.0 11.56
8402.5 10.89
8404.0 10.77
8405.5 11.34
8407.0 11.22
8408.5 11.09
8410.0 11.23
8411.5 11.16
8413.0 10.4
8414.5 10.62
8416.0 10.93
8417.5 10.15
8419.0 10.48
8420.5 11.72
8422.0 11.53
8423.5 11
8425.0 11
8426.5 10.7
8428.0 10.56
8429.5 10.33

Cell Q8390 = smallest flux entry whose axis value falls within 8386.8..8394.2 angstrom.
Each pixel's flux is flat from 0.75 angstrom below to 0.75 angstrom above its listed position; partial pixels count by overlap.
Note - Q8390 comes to 10.09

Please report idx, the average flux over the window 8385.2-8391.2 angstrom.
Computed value 10.3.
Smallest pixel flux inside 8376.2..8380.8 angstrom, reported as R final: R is 10.2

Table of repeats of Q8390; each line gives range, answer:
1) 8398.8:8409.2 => 10.77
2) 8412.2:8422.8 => 10.15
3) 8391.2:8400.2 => 10.17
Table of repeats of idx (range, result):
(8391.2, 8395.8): 10.5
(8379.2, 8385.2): 10.4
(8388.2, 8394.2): 10.5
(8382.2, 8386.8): 10.2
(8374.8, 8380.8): 10.7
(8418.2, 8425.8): 11.1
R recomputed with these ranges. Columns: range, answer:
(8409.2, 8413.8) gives 10.4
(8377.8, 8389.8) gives 9.279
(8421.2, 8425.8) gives 11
